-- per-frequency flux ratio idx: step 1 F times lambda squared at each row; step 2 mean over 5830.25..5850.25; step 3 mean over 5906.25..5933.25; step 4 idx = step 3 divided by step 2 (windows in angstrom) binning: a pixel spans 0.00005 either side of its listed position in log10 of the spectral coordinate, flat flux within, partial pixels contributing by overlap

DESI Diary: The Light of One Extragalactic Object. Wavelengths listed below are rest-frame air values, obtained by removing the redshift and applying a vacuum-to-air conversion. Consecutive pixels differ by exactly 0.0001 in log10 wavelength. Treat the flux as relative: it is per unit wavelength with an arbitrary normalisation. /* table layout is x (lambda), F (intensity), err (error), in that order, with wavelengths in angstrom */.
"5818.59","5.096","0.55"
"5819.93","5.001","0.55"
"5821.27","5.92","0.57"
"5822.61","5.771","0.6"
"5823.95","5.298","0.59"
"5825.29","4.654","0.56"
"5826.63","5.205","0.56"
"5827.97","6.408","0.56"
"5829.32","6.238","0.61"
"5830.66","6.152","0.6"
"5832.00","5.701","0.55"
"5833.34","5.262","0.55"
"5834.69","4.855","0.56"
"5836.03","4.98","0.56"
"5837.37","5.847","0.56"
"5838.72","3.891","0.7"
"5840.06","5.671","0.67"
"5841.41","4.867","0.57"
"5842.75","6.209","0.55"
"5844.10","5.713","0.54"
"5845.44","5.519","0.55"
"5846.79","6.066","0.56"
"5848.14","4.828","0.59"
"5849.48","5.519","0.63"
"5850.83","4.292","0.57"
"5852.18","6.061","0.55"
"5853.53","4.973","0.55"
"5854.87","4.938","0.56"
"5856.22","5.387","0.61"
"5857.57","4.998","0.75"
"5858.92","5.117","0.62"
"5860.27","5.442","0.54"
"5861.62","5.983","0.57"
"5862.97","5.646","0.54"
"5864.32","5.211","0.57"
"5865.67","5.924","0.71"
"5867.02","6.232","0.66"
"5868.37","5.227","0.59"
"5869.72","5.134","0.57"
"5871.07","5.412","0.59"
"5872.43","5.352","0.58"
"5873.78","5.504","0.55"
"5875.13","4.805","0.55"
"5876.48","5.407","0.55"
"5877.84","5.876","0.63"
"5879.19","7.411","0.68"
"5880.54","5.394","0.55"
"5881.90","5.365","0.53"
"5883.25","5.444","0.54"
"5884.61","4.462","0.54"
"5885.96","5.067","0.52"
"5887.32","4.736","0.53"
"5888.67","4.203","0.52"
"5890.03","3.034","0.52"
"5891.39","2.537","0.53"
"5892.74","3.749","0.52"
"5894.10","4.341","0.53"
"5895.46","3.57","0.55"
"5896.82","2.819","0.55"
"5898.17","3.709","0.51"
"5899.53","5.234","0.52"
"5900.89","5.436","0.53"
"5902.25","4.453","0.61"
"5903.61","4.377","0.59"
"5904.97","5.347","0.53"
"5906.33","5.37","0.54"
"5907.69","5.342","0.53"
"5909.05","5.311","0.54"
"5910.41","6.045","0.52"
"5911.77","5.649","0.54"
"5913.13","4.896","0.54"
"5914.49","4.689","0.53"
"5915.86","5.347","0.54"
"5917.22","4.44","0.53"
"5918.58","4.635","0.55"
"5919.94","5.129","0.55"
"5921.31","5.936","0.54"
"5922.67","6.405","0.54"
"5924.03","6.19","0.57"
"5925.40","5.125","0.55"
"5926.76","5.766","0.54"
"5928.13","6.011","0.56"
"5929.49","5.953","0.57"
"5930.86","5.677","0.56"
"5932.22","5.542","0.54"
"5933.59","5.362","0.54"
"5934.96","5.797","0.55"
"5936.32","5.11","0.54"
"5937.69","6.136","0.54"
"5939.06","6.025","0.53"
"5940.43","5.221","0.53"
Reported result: 1.04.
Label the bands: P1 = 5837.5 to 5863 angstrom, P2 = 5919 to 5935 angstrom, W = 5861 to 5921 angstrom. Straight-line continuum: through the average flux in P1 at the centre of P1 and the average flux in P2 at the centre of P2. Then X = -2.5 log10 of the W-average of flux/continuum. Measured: 0.11 mag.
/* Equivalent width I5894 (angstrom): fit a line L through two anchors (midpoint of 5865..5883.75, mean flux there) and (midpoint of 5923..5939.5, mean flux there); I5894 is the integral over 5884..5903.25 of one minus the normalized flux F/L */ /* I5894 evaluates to 5.3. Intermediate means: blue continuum 5.61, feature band 4.1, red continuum 5.73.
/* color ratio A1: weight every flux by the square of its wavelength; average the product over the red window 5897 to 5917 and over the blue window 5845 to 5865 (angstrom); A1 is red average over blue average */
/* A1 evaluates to 1.0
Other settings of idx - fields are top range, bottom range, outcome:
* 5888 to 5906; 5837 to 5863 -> 0.78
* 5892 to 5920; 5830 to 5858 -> 0.91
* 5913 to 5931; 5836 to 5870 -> 1.04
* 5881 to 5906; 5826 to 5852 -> 0.81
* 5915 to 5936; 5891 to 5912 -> 1.22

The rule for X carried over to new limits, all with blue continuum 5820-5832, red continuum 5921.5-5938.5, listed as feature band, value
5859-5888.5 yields 0.05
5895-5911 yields 0.20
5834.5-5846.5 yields 0.07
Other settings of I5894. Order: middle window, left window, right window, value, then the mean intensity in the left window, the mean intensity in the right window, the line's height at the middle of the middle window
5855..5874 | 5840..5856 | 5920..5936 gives 0.0 angstrom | 5.38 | 5.76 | 5.45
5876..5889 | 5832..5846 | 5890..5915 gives -1.5 angstrom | 5.3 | 4.56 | 4.79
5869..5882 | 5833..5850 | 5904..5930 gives -0.5 angstrom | 5.32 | 5.44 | 5.38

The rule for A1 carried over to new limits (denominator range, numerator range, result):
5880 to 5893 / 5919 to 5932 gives 1.33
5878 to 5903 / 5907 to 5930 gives 1.22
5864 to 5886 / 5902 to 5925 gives 0.97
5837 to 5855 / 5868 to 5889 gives 1.01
